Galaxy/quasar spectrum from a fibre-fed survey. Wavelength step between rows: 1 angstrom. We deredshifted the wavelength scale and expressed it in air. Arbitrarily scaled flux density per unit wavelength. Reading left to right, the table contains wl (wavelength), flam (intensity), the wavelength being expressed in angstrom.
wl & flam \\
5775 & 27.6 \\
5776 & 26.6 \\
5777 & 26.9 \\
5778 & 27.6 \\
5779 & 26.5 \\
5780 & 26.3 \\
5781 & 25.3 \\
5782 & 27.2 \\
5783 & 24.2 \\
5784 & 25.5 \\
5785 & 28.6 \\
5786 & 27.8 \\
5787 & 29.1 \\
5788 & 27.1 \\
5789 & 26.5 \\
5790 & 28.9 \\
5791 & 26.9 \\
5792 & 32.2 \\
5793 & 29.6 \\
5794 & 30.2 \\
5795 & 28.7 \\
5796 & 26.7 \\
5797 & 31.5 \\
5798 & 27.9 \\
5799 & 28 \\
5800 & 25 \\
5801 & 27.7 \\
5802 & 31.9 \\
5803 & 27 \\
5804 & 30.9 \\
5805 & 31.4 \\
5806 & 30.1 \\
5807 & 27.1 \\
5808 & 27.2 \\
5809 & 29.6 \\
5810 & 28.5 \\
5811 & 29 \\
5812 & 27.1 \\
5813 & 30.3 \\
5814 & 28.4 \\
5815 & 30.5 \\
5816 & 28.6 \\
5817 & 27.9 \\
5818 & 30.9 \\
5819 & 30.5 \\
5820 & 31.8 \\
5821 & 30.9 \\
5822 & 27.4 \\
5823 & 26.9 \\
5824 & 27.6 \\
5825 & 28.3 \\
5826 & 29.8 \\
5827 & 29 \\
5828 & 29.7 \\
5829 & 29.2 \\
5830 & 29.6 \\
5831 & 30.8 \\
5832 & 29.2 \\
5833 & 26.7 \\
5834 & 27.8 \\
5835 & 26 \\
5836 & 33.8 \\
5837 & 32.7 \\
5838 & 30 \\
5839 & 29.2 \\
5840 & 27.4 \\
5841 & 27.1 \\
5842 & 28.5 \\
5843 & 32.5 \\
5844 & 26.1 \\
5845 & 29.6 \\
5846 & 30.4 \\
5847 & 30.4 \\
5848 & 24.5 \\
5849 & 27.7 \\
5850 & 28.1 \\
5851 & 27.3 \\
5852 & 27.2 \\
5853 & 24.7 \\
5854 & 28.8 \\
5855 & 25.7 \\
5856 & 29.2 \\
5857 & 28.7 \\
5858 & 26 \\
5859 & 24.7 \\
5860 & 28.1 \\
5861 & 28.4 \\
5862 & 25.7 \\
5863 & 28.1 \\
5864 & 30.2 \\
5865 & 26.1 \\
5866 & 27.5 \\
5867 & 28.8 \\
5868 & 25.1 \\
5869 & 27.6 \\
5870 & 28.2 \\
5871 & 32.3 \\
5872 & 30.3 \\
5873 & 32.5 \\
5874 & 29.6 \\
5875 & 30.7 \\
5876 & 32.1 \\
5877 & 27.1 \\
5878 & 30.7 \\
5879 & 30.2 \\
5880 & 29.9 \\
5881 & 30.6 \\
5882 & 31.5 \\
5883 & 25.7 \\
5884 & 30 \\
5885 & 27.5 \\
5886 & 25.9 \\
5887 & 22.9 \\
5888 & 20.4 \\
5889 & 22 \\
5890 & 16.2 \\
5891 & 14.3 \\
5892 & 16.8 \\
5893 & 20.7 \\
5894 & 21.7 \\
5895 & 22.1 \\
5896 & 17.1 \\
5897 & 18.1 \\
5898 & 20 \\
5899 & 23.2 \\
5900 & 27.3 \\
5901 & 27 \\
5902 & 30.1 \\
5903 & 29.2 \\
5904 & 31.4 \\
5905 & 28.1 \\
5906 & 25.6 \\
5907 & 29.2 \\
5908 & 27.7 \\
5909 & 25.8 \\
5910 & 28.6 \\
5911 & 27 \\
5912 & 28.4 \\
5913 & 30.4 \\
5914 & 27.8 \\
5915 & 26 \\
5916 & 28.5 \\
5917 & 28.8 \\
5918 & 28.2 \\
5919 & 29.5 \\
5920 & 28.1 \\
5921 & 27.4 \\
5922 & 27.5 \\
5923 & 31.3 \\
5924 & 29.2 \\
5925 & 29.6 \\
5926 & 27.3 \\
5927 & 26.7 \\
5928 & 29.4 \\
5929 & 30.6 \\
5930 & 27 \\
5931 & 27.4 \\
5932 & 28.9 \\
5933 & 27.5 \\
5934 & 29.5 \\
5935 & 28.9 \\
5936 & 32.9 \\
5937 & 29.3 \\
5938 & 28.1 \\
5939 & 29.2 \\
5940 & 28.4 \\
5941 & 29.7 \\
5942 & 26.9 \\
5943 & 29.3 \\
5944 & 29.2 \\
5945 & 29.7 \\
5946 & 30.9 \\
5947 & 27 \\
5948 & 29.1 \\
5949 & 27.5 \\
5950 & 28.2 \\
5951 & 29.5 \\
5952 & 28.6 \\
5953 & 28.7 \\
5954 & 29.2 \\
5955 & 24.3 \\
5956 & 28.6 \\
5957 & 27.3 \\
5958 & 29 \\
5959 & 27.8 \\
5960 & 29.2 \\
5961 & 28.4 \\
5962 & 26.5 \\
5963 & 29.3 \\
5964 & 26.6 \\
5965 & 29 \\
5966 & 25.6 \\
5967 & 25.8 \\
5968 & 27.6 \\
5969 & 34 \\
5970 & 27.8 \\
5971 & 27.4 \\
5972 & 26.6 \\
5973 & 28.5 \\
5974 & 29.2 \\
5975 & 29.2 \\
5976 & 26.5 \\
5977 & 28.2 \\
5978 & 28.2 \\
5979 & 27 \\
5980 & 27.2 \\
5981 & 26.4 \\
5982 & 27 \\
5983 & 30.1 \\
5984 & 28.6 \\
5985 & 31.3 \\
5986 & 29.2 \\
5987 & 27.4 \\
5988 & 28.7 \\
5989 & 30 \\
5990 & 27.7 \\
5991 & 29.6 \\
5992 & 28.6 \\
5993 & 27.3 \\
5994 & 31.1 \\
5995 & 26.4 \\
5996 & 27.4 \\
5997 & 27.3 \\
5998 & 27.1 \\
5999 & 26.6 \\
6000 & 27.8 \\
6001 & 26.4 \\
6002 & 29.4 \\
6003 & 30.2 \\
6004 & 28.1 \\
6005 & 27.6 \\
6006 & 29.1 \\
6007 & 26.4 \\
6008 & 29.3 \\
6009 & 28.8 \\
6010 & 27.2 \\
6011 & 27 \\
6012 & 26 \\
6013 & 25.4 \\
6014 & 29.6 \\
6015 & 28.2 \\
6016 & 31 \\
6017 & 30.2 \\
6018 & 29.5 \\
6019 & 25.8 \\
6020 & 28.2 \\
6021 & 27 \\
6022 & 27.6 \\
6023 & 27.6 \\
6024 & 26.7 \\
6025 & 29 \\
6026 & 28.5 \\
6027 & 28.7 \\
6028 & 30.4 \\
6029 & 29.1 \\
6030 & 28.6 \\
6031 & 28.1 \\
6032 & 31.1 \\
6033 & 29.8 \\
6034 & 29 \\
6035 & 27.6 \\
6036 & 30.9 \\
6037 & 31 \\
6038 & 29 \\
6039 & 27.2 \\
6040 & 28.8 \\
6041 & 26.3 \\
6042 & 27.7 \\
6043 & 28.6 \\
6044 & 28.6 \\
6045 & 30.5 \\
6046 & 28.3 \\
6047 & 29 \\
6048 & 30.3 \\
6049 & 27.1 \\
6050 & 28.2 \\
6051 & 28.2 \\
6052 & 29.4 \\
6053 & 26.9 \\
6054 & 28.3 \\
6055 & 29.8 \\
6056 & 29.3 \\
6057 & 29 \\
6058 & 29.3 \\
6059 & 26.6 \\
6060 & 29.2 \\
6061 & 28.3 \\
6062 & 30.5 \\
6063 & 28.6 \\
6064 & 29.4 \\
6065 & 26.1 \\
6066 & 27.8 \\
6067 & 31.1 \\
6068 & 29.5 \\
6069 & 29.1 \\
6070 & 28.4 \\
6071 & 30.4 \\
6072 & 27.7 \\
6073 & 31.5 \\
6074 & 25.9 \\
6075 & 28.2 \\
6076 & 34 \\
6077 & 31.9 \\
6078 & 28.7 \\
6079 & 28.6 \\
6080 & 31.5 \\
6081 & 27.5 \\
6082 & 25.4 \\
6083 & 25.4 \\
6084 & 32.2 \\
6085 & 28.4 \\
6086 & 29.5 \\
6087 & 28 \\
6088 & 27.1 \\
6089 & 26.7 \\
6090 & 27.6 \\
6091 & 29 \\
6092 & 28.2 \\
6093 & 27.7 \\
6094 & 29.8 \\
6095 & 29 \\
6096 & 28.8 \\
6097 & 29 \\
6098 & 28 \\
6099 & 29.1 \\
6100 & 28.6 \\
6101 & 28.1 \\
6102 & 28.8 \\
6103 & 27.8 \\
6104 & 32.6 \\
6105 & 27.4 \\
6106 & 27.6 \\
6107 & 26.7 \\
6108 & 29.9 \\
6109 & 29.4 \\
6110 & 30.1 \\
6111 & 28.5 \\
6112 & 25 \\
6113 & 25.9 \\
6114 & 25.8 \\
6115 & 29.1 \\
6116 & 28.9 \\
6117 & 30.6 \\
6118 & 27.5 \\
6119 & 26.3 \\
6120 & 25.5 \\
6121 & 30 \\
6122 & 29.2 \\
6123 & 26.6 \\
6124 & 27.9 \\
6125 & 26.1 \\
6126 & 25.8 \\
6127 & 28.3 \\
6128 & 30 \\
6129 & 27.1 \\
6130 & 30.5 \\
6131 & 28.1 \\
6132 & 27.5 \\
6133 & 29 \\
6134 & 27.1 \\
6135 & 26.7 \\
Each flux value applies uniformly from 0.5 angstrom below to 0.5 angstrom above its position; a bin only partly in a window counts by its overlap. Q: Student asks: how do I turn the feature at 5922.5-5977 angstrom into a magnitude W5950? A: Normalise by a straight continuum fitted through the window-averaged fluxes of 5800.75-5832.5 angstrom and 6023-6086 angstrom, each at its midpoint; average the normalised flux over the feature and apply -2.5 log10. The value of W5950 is 0.02 mag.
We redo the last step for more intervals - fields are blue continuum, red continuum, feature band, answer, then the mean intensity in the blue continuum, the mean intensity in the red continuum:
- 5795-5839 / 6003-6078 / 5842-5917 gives 0.08 mag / 29.1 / 28.7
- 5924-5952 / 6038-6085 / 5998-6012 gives 0.03 mag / 28.8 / 28.8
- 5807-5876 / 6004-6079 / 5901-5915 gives 0.02 mag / 28.7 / 28.7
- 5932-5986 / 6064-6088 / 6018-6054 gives 0.01 mag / 28.4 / 29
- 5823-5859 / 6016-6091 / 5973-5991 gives 0.01 mag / 28.5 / 28.7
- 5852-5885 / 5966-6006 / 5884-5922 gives 0.13 mag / 28.6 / 28.2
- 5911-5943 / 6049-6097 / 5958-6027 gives 0.02 mag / 28.6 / 28.7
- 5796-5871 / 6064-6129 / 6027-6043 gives -0.02 mag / 28.6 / 28.4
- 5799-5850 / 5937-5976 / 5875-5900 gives 0.18 mag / 29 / 28.3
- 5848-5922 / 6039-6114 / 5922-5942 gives -0.07 mag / 26.8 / 28.6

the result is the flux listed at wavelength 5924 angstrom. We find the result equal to 29.2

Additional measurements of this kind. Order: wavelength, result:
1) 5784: 25.5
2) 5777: 26.9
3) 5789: 26.5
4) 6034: 29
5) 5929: 30.6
